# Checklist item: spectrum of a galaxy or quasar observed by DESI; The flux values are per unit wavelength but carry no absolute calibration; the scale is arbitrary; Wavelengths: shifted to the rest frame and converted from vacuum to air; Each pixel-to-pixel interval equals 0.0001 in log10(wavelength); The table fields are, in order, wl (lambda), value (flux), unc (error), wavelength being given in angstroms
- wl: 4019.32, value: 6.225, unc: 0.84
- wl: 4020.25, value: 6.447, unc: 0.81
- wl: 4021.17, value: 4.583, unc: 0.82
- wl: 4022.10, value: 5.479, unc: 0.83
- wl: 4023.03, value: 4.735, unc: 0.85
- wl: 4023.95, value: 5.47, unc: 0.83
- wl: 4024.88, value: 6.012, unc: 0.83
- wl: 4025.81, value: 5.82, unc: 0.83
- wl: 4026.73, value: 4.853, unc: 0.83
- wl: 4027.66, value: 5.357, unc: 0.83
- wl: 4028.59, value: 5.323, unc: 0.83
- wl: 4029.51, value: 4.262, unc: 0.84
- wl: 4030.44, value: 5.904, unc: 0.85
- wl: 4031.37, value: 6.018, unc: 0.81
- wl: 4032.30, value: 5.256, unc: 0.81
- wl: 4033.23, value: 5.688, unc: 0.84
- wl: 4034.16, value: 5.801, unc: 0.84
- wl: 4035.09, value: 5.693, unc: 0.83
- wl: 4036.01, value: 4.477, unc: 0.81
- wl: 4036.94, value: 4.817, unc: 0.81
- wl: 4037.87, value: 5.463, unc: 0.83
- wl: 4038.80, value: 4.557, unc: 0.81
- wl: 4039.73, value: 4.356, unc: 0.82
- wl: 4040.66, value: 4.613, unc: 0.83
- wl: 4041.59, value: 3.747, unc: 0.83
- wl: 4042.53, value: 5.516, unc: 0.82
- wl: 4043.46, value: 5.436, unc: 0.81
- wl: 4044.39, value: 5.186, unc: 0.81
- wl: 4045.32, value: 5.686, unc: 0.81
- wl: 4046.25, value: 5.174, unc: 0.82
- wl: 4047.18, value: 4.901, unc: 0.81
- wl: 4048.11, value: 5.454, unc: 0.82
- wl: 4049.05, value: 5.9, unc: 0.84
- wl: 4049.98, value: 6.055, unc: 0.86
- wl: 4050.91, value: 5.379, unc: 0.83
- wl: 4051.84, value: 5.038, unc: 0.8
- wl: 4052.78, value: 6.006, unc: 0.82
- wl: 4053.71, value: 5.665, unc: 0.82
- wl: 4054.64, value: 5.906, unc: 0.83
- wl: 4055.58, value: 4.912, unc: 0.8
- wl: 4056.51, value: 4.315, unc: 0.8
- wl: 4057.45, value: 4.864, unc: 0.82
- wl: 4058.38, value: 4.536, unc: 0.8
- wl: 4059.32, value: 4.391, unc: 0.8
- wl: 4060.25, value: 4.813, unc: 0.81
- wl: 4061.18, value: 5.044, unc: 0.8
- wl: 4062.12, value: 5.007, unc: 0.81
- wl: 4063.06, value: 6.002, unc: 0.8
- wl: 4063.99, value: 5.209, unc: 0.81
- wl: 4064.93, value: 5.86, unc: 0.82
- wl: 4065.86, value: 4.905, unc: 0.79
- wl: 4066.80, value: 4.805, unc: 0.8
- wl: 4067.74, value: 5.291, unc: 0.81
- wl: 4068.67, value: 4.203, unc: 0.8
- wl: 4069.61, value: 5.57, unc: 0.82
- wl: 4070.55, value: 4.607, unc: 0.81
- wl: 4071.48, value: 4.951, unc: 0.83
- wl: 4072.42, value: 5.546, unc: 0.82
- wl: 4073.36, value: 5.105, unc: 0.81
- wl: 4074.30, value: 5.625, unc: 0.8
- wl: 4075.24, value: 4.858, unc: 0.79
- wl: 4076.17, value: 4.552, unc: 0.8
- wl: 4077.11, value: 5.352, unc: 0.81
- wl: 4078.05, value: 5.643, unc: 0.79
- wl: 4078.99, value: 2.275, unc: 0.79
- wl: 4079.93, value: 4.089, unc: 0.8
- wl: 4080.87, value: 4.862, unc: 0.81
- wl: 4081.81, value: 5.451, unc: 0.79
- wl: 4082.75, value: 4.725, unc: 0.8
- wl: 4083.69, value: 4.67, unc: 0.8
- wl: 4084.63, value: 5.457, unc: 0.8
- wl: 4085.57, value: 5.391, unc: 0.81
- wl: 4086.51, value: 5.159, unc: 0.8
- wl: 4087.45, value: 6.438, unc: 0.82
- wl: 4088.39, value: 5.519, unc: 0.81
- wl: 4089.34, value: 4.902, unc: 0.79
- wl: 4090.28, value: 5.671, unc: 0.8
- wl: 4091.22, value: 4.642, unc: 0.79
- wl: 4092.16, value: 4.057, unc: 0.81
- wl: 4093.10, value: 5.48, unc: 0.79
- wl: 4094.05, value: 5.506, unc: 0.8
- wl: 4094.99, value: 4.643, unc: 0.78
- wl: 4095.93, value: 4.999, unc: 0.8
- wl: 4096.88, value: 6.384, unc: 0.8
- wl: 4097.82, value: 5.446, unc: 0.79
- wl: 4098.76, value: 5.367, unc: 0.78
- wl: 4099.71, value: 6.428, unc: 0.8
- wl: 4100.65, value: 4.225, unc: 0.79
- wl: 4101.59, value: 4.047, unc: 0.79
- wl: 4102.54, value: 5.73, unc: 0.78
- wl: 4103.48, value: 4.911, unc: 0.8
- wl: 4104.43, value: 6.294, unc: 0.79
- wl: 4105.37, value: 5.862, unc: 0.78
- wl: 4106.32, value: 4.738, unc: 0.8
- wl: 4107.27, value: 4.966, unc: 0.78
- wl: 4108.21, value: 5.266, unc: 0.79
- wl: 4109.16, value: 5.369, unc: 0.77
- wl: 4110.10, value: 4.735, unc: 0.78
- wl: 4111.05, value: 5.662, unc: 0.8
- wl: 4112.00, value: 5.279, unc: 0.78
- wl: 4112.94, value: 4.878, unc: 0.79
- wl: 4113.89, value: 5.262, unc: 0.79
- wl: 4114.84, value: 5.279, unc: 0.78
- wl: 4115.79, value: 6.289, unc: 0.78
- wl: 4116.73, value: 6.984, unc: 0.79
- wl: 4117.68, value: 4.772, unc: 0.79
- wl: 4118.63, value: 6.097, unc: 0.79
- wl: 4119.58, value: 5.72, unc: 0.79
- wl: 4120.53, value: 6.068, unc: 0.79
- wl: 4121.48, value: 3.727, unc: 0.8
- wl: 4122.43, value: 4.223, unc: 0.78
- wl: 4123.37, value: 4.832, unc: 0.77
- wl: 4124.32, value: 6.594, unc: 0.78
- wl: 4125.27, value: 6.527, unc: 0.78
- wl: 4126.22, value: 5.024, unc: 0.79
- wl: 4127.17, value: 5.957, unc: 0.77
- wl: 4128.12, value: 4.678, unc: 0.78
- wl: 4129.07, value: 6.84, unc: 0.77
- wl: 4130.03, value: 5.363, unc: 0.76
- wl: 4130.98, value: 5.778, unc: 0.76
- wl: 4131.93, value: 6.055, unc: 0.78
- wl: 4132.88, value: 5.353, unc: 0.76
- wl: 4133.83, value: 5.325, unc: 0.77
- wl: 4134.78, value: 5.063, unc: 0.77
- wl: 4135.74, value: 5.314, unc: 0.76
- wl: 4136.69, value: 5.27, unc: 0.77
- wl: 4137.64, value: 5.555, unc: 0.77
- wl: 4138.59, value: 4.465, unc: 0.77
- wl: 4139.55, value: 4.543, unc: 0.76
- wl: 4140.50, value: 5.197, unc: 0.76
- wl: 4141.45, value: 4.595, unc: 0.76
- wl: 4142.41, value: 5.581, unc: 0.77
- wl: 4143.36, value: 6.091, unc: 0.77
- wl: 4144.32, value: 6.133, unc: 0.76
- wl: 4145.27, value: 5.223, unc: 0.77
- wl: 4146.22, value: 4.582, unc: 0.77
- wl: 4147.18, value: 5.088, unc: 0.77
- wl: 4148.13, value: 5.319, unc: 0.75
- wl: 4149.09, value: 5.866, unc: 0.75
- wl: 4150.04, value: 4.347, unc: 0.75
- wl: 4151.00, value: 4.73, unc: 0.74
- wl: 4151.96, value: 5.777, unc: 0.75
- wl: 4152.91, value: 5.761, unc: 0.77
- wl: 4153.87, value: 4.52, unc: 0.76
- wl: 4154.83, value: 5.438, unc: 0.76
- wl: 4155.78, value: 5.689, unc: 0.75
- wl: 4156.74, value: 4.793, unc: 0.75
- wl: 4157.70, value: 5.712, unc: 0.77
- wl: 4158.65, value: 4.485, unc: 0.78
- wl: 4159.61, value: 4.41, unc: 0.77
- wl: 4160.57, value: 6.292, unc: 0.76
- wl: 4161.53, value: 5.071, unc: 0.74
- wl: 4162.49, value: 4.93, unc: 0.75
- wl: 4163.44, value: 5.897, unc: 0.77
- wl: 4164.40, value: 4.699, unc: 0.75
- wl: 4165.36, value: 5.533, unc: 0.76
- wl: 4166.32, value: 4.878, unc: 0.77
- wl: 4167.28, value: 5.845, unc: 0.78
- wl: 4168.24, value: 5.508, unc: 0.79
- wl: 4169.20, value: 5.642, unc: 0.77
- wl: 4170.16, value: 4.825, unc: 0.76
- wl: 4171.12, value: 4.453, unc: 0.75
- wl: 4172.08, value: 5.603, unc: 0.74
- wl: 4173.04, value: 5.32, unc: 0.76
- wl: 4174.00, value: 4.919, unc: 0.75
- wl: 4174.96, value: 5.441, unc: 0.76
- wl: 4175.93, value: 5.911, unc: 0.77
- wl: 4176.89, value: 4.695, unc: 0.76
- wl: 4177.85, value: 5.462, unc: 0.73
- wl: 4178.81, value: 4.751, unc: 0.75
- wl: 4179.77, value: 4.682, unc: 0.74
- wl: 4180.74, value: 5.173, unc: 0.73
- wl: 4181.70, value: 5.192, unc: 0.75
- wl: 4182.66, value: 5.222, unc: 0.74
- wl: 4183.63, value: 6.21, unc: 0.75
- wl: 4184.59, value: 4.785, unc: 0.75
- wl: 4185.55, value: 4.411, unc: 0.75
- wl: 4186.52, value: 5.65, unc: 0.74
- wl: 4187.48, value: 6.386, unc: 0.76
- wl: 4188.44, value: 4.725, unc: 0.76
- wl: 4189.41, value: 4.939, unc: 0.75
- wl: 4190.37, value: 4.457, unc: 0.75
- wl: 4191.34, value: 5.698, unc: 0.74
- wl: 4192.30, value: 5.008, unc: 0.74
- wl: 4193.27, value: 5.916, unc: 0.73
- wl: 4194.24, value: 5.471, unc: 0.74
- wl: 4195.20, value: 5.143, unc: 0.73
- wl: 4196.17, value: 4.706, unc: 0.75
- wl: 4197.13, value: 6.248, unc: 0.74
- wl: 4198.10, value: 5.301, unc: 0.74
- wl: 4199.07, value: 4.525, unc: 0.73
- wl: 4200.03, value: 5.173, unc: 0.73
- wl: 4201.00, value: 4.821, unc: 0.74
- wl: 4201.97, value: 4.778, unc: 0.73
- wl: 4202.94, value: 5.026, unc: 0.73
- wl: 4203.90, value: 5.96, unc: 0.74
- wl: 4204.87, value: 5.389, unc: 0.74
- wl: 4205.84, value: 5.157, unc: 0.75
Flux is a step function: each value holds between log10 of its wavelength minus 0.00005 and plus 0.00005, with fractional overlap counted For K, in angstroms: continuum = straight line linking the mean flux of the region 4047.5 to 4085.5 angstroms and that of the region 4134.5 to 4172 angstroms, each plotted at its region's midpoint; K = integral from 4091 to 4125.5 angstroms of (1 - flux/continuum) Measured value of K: -1.26 angstroms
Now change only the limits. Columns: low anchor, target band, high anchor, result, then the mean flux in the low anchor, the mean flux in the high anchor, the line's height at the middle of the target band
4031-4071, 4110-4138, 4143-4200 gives -1.5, 5.16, 5.24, 5.21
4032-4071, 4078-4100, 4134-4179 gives 0.2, 5.14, 5.22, 5.17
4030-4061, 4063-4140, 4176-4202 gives -0.8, 5.2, 5.19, 5.19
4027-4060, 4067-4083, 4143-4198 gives 1.0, 5.19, 5.26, 5.2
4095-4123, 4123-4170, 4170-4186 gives -1.1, 5.33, 5.13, 5.22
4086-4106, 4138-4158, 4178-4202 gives 0.1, 5.31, 5.19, 5.24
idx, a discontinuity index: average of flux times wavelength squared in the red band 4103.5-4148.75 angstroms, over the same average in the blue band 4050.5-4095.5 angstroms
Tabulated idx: 1.09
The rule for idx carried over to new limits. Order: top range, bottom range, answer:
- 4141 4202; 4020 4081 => 1.08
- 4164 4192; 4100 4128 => 1.00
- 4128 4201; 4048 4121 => 1.05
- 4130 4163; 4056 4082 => 1.11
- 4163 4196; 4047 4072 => 1.07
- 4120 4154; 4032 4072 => 1.08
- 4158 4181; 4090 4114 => 1.03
